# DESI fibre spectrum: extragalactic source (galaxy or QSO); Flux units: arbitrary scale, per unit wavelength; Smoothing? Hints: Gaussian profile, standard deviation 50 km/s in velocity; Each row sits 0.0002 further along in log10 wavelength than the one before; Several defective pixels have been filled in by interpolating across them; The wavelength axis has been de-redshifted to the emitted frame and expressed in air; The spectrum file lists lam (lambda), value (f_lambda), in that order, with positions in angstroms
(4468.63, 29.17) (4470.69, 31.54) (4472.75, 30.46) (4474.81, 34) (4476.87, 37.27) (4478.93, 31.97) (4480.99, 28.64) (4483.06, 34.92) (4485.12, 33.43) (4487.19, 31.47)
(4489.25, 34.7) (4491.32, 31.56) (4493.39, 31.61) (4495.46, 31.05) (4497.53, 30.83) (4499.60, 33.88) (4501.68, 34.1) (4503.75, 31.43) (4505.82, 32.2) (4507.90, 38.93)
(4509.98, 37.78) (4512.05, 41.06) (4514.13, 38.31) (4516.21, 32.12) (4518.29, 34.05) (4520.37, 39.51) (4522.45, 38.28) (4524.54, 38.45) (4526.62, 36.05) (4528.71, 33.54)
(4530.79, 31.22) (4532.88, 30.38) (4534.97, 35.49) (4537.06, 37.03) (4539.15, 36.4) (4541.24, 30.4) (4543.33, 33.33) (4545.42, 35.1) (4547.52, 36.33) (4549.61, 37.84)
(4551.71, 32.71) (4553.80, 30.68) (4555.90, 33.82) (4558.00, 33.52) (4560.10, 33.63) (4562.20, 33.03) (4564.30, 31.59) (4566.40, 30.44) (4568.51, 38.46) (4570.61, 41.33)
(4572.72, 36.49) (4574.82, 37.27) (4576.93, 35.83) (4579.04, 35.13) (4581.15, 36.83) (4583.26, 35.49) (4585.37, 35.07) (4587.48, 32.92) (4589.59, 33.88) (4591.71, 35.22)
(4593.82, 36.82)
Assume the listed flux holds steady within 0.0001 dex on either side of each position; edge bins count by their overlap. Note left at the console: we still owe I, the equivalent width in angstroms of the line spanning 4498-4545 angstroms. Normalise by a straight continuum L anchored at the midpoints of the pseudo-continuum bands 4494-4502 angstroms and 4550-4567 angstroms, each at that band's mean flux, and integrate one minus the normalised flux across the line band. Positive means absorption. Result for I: -3.9 angstroms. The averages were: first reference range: 32.3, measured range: 35.1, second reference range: 32.7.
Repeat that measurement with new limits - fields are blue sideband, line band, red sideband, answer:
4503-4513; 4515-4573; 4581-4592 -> 1.5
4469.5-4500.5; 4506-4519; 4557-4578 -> -1.3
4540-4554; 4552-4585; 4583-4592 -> -0.6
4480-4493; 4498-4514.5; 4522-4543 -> -1.2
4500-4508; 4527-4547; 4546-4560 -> 0.1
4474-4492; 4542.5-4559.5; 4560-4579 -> 0.4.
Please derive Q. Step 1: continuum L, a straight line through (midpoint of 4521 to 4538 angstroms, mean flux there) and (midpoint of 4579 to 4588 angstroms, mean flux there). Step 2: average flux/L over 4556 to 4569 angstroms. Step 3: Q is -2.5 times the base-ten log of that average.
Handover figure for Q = 0.06 mag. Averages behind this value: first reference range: 35.1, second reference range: 35.2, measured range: 33.2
